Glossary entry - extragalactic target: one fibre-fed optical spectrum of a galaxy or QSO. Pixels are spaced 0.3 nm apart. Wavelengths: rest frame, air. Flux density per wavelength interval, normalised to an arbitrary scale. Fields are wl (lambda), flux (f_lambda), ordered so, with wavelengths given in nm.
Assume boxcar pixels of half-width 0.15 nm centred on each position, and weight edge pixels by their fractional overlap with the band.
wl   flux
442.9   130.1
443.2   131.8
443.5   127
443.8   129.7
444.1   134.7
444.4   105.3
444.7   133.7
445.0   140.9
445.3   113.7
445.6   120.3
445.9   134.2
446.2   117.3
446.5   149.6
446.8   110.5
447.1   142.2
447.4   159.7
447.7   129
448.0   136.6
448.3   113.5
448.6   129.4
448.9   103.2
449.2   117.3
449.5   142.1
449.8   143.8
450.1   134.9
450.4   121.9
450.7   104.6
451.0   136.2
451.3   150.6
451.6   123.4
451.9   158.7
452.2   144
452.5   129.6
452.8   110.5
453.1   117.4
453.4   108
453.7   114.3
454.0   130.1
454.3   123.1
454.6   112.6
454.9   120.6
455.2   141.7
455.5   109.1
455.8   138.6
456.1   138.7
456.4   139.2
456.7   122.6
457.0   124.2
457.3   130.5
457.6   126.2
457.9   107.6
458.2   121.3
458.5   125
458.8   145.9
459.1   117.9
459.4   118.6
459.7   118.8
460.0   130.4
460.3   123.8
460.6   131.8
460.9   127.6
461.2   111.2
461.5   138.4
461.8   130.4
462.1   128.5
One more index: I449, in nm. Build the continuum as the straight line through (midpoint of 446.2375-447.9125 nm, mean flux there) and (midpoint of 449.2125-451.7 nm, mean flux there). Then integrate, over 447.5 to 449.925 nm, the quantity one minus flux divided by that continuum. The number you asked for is 0.124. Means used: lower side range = 137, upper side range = 132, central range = 127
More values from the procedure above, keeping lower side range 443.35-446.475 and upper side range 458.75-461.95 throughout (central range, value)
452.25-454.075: 0.10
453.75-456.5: -0.02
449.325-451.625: -0.11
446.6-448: -0.10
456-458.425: 0.01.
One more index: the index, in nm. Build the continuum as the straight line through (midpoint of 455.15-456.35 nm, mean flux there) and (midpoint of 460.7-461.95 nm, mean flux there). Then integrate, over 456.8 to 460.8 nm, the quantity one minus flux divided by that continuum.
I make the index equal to 0.137 nm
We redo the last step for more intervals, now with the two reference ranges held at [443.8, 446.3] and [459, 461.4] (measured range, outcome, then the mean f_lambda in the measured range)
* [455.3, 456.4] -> -0.06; 131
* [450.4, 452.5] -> -0.18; 135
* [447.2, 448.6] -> -0.11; 134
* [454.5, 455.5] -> 0.00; 123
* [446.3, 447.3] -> -0.07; 135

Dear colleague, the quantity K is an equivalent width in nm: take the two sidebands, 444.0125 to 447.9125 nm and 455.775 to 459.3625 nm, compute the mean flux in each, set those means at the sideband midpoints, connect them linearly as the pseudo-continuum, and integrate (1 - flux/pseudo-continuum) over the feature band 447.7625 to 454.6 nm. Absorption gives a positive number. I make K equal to 0.120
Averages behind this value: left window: 130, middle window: 127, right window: 127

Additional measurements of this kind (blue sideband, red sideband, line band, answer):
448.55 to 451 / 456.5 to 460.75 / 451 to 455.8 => -0.074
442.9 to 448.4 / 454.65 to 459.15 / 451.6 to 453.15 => -0.048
